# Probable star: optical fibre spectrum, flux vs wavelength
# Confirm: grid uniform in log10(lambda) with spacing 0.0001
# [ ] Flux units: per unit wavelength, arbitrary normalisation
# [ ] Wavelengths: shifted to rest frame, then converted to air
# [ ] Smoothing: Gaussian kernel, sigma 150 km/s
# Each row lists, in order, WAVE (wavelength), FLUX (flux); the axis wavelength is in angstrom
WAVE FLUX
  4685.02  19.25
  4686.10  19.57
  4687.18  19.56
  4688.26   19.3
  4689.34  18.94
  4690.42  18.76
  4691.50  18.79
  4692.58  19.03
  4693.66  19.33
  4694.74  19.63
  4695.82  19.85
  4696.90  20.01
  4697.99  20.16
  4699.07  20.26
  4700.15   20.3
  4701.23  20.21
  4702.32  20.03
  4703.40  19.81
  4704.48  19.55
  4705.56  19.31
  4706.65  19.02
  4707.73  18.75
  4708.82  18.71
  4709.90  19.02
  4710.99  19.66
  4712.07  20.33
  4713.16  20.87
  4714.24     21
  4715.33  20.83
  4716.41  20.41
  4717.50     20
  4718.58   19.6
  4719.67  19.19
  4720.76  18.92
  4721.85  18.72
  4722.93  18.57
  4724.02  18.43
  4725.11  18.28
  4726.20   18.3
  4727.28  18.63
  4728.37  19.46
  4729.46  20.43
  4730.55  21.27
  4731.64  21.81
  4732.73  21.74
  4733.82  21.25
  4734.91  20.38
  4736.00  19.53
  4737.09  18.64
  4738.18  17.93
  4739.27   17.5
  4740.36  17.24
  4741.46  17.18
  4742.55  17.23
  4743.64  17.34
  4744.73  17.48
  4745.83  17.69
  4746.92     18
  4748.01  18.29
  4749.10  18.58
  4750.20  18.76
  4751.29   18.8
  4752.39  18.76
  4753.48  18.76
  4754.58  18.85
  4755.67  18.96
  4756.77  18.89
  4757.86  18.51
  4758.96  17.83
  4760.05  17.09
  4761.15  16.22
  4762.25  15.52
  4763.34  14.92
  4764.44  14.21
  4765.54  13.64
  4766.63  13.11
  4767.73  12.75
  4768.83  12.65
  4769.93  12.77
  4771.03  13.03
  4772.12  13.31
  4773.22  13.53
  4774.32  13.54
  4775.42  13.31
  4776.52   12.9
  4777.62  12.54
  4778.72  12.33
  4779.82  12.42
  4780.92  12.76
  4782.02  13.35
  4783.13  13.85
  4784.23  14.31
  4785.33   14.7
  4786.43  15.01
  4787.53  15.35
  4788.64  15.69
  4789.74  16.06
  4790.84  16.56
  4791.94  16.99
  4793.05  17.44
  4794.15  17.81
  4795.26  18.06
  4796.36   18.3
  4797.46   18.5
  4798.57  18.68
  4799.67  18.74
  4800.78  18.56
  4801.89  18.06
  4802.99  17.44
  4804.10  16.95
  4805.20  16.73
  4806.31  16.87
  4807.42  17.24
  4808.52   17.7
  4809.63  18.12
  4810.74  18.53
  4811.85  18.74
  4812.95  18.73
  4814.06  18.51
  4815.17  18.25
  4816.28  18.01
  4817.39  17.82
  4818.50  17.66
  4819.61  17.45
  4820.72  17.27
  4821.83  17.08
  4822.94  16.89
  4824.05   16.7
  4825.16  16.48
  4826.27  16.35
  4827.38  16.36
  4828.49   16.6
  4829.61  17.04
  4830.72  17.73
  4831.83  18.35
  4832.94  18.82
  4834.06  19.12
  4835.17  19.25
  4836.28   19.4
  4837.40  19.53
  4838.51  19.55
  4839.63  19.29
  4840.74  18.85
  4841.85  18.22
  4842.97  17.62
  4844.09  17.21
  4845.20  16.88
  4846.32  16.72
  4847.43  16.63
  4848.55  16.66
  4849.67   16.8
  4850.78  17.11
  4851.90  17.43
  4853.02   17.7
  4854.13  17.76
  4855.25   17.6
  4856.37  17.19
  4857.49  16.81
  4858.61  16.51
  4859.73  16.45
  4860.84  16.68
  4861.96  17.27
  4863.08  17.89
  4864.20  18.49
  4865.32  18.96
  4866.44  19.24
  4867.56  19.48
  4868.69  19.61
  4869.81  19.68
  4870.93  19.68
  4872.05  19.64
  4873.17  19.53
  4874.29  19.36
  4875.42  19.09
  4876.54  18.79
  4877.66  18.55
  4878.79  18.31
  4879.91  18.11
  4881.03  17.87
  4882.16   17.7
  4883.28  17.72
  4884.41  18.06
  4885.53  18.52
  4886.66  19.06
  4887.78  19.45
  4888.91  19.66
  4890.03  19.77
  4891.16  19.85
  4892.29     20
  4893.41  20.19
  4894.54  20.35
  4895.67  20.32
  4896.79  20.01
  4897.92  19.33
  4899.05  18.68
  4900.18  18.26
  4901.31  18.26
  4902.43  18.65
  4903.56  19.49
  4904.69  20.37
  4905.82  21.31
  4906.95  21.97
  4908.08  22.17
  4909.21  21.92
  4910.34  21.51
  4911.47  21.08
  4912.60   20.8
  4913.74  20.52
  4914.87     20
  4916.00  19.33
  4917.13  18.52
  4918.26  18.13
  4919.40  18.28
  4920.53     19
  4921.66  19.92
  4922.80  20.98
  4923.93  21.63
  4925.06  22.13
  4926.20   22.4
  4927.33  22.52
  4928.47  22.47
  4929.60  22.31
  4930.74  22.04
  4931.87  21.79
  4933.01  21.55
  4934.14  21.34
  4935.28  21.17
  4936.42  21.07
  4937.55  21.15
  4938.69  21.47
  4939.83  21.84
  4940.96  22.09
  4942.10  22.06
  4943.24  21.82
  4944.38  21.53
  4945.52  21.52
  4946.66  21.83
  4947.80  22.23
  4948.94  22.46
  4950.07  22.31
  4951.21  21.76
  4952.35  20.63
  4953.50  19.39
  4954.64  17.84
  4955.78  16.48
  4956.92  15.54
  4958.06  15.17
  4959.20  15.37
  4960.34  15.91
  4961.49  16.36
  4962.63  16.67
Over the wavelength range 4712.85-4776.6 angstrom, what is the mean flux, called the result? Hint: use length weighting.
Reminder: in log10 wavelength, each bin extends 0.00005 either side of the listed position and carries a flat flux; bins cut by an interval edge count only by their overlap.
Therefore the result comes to 17.7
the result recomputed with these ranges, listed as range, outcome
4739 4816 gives 16.4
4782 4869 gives 17.5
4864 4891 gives 18.9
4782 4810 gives 16.9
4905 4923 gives 20.3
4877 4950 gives 20.4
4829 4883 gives 18.2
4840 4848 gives 17.5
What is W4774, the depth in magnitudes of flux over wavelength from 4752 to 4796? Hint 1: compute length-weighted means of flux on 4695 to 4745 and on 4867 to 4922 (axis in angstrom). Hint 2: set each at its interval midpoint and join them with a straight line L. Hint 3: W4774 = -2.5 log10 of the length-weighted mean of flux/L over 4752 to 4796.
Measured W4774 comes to 0.27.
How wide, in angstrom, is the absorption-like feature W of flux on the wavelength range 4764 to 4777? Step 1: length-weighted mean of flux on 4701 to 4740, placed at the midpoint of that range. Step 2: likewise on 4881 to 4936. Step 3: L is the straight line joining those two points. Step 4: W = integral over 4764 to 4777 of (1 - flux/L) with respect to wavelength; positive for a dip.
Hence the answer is 4.3 angstrom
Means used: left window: 19.6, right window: 20.2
